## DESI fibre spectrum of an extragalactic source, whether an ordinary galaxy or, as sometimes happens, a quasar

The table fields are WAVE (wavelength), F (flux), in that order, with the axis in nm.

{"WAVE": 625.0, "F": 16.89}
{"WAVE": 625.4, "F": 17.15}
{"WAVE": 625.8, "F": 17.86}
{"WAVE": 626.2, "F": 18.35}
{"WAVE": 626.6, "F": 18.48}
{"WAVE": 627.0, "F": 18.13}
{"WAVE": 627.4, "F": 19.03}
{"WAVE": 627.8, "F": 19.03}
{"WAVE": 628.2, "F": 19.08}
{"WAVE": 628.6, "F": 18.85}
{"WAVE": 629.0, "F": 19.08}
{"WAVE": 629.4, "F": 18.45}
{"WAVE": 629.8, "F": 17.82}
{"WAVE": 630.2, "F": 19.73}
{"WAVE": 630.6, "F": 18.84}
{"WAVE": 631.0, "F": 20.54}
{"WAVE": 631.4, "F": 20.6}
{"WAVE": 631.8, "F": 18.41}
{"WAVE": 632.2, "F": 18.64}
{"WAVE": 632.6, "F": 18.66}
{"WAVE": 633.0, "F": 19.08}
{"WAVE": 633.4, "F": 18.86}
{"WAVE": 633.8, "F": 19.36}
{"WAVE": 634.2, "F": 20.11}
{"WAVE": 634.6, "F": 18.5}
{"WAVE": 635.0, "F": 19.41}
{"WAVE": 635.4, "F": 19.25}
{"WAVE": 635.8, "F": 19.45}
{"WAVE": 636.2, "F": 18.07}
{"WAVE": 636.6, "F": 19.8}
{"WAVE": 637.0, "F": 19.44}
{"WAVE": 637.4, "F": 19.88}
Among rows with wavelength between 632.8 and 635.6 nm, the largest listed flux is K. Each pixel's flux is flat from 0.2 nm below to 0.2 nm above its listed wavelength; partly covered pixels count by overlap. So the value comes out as 20.11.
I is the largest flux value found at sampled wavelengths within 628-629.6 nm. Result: 19.08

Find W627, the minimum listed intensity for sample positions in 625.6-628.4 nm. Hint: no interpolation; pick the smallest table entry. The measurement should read 17.86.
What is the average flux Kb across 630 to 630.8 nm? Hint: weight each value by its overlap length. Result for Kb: 19.3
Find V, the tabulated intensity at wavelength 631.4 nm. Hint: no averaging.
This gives 20.6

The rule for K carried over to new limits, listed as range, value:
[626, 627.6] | 19.03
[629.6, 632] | 20.6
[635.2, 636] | 19.45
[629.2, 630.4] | 19.73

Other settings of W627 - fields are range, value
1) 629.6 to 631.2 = 17.82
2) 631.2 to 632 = 18.41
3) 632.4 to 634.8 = 18.5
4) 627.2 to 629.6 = 18.45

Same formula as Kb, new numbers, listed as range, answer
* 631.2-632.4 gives 19.2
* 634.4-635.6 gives 19.1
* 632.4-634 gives 19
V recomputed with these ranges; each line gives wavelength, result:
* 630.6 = 18.84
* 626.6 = 18.48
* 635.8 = 19.45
